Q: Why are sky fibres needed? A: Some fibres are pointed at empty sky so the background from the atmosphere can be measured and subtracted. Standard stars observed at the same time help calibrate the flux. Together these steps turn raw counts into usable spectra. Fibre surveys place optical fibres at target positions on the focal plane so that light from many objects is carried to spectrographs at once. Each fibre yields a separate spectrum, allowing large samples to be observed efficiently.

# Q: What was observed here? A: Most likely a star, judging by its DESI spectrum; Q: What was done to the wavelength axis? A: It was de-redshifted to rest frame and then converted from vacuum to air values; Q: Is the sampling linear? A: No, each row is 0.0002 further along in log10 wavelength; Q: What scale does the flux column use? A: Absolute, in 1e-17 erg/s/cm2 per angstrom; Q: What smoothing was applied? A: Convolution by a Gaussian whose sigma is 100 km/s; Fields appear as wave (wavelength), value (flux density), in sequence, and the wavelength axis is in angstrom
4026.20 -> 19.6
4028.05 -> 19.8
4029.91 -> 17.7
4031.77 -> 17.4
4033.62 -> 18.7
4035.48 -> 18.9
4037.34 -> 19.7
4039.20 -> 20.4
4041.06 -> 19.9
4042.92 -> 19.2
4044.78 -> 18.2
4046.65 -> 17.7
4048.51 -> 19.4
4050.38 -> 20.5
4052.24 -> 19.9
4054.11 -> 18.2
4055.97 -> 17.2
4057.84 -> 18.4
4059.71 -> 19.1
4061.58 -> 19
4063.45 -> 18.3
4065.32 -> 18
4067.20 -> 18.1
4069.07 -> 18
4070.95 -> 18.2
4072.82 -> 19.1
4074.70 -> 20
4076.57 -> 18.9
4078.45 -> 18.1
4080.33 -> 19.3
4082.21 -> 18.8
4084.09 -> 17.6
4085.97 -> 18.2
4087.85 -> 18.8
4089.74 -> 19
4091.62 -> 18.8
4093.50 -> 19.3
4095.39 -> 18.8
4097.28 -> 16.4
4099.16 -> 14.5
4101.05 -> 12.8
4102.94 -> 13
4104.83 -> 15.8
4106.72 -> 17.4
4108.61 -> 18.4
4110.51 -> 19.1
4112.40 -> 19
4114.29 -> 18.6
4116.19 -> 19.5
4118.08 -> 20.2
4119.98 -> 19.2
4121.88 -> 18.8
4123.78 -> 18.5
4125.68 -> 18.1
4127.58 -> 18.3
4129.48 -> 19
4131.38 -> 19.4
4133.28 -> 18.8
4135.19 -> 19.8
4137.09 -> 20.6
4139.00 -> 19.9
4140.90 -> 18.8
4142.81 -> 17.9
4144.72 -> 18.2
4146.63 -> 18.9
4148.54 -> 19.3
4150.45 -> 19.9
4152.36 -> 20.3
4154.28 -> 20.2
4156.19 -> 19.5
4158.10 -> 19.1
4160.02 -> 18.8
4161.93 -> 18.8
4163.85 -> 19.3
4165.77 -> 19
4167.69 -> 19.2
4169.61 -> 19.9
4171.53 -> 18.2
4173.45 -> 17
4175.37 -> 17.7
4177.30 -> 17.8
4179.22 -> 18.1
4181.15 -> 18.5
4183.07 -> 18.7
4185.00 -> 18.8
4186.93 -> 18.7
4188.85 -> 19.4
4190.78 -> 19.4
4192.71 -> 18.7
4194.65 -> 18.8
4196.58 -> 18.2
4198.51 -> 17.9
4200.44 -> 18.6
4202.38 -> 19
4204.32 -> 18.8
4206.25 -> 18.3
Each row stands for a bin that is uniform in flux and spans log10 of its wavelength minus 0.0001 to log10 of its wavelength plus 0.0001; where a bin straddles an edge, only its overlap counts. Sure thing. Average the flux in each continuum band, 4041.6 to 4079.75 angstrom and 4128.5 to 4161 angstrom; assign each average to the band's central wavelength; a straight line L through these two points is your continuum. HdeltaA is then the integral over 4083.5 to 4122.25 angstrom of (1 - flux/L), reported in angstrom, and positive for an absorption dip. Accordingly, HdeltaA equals 2.5 angstrom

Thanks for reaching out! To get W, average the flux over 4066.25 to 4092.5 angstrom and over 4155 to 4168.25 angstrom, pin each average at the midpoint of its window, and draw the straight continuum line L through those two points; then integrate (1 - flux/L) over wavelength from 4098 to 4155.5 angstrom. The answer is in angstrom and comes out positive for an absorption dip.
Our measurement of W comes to 1.6 angstrom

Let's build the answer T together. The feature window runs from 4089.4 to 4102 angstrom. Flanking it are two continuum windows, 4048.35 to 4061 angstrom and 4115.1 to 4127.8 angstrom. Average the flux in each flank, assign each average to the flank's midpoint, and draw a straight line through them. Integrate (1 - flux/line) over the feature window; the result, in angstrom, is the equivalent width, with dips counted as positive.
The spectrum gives 1.3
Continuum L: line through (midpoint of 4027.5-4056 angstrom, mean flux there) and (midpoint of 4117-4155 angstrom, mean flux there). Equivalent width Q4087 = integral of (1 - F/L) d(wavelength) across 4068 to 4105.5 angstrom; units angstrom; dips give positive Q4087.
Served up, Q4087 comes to 2.74 angstrom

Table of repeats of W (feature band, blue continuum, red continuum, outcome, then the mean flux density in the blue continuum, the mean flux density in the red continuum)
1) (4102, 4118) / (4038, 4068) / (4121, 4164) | 1.1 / 18.9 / 19.1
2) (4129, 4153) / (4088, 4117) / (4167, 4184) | -1.9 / 17.4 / 18.3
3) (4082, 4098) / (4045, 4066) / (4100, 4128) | -0.2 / 18.7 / 17.8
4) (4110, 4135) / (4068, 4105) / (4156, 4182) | -1.2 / 17.7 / 18.6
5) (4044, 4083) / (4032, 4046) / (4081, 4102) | -0.6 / 19.2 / 17.6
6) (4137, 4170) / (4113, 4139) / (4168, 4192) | -0.7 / 19.2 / 18.5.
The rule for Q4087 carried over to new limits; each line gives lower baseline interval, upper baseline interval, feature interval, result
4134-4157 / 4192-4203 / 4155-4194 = 0.4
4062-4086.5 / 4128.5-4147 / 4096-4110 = 2.3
